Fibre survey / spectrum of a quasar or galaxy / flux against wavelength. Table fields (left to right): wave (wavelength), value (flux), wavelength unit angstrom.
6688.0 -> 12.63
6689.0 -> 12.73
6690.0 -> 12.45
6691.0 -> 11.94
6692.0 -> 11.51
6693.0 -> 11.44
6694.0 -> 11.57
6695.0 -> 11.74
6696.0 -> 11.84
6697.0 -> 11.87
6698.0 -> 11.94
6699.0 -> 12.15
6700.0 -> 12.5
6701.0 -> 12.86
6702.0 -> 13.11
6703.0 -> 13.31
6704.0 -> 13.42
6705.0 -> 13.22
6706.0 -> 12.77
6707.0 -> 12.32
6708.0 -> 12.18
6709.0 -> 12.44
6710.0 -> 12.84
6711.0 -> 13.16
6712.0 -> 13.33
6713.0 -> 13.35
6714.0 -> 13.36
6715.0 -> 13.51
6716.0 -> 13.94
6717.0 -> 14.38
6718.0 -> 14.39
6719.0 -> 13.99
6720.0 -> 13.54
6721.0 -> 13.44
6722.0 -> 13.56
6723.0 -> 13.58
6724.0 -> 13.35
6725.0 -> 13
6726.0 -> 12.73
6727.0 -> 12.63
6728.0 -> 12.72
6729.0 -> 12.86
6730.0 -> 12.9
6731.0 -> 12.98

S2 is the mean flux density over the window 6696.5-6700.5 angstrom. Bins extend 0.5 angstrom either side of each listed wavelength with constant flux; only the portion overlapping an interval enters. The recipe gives 12.1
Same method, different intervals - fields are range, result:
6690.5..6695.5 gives 11.6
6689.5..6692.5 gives 12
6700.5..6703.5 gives 13.1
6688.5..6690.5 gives 12.6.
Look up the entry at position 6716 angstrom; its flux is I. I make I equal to 13.94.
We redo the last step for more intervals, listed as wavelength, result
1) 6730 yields 12.9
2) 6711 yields 13.16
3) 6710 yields 12.84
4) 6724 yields 13.35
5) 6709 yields 12.44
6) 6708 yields 12.18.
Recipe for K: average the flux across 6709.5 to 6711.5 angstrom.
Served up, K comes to 13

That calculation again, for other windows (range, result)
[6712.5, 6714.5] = 13.4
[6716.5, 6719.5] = 14.3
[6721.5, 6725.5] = 13.4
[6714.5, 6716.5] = 13.7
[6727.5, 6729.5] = 12.8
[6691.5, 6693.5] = 11.5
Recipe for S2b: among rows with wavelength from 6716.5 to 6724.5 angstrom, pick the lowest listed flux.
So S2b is 13.35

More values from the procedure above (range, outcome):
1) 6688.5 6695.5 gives 11.44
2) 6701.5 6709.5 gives 12.18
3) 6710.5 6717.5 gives 13.16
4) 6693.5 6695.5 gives 11.57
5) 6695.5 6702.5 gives 11.84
